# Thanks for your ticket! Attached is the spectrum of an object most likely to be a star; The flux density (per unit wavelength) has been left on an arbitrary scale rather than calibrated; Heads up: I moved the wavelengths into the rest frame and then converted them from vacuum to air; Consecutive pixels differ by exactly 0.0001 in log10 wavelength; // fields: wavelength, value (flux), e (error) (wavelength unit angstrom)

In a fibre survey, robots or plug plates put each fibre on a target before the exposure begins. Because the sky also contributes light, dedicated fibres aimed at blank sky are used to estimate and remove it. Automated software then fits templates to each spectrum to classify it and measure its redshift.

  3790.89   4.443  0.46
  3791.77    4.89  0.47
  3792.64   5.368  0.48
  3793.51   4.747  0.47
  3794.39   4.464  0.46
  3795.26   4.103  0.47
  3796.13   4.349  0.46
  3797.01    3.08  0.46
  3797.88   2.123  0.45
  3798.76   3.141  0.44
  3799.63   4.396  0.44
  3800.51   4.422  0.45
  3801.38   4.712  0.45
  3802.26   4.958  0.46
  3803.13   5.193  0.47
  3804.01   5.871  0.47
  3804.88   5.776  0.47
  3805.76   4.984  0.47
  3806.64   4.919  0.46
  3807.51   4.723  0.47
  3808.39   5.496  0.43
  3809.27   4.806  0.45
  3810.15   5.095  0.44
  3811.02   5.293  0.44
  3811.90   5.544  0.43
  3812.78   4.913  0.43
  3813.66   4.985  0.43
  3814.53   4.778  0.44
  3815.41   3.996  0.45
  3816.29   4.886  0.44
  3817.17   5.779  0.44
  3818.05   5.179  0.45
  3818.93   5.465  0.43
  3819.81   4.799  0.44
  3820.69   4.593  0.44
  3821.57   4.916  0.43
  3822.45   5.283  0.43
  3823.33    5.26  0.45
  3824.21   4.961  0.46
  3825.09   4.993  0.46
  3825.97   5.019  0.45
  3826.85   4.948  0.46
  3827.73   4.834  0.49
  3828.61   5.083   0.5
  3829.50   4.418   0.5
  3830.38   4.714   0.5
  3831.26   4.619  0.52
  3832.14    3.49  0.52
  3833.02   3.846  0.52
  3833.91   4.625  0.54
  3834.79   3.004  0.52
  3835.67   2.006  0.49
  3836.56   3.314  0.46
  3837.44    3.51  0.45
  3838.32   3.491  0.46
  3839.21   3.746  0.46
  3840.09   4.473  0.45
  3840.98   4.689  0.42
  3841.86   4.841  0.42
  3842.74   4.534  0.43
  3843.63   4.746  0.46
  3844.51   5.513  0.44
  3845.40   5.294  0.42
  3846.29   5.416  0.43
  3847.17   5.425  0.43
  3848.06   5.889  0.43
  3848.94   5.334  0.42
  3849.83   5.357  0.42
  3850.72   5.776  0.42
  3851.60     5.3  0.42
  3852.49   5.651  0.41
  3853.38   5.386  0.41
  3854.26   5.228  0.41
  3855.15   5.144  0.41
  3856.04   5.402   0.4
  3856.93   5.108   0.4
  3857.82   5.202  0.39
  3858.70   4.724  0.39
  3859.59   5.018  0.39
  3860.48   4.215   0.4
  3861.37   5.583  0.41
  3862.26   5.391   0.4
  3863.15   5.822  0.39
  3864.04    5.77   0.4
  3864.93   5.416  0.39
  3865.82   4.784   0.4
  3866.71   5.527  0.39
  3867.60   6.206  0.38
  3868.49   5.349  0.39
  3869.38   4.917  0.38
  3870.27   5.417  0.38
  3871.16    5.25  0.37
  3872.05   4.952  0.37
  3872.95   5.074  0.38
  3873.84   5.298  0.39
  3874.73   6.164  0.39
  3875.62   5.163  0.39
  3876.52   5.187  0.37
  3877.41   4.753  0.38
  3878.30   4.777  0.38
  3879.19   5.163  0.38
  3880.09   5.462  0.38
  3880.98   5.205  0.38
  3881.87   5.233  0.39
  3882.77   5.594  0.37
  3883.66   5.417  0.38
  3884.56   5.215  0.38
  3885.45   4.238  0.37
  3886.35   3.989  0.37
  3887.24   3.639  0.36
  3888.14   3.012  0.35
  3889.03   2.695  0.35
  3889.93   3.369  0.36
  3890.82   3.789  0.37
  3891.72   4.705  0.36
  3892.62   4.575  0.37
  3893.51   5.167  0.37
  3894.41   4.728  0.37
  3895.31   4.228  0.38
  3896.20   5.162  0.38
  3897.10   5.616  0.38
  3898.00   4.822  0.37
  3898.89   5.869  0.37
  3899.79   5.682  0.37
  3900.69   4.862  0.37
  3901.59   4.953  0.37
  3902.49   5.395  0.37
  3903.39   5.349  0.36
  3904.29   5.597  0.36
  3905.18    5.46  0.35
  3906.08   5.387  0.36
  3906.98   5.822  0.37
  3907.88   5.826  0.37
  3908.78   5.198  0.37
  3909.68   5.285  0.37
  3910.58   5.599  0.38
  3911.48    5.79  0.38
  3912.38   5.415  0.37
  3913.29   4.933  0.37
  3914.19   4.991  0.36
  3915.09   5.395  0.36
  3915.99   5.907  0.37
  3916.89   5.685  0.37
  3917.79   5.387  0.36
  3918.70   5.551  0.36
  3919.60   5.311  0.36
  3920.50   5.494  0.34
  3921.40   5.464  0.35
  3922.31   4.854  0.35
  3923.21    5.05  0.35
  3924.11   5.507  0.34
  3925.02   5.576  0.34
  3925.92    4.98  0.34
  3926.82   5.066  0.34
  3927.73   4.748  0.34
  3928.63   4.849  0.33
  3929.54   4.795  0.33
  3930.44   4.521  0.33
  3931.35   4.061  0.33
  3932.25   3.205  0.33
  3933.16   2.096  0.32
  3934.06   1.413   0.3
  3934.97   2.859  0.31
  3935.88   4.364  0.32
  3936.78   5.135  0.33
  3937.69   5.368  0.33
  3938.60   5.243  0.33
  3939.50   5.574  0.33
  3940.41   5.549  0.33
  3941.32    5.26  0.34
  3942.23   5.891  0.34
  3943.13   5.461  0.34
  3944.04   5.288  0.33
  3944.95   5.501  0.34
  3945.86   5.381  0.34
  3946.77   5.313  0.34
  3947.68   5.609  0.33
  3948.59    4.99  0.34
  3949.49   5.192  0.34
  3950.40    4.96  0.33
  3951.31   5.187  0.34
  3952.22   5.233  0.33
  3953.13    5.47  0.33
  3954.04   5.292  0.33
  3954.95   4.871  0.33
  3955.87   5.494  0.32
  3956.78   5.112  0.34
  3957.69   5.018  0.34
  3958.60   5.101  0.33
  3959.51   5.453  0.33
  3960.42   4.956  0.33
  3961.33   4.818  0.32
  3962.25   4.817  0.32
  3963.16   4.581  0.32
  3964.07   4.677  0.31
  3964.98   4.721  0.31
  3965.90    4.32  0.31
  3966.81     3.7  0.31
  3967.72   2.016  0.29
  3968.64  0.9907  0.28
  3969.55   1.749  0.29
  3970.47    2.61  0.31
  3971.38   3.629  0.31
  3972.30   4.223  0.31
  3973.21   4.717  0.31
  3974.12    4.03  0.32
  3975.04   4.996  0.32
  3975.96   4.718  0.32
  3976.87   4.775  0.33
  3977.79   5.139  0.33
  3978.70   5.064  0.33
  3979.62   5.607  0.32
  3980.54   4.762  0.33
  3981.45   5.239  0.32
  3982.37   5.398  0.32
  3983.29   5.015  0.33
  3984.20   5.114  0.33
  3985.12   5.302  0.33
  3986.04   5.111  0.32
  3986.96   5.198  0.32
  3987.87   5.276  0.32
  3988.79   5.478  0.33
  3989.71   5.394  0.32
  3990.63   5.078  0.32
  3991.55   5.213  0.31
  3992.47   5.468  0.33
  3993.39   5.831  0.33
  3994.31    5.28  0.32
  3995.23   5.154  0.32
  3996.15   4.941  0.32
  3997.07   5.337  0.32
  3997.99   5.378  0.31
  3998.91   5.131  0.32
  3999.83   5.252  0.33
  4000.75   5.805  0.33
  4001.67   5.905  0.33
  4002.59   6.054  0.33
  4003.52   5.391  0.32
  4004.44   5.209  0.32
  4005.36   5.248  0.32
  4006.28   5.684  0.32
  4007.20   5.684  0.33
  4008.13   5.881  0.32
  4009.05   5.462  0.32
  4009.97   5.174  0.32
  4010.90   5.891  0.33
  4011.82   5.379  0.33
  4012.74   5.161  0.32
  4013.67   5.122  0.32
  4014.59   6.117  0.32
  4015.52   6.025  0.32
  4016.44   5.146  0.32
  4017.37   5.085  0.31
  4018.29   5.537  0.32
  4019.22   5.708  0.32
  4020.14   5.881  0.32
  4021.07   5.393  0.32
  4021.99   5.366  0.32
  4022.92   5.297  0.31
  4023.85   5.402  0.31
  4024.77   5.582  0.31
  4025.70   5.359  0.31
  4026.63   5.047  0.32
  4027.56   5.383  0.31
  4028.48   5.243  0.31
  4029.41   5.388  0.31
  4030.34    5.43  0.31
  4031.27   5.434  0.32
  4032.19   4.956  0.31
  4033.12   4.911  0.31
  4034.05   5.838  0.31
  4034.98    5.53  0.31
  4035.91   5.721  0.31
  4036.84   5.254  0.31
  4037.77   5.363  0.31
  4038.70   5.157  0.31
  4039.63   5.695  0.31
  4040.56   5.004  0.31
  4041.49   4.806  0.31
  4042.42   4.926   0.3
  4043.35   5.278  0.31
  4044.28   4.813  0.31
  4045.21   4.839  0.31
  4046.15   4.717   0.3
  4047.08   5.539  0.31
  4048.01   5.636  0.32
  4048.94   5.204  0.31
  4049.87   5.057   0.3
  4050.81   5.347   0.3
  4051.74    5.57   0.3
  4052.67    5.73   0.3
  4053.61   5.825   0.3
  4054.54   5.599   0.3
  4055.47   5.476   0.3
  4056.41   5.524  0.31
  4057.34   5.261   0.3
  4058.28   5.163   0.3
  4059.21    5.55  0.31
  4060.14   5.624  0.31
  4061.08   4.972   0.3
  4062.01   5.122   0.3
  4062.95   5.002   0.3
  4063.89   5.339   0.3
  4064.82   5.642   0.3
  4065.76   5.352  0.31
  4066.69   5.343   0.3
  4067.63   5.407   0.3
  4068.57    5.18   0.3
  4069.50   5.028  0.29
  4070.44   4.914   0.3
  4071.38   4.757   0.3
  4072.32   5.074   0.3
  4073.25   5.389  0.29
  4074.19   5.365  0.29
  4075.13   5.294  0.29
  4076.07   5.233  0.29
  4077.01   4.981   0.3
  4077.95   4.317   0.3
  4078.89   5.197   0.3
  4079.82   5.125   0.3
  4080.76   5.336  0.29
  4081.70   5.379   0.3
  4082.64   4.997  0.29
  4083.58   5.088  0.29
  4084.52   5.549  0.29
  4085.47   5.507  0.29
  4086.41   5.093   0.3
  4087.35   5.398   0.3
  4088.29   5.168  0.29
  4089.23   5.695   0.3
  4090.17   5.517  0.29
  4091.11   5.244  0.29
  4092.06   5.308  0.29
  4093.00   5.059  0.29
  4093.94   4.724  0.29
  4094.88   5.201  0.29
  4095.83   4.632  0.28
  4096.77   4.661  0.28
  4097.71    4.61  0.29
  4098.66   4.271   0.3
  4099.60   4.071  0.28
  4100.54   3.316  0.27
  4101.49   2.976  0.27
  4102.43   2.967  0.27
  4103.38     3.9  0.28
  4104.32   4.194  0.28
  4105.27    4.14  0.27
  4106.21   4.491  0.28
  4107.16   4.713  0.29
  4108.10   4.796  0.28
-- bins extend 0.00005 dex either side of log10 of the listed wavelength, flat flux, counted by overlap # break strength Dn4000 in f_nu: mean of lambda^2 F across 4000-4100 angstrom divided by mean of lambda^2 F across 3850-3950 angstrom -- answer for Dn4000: 1.13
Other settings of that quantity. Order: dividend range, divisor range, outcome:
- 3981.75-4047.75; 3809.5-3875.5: 1.18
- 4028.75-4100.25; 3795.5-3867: 1.21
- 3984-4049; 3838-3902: 1.16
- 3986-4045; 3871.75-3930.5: 1.13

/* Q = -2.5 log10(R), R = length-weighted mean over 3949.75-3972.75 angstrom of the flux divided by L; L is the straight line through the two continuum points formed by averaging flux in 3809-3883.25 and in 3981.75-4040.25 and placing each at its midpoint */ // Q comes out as 0.20 mag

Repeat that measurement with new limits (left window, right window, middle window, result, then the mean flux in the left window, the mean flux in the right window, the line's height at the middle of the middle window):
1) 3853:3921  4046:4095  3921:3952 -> 0.07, 5.12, 5.27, 5.16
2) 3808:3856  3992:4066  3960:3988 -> 0.18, 4.81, 5.39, 5.23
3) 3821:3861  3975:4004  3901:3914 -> -0.09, 4.75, 5.28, 4.99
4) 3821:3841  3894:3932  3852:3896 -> -0.04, 4.31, 5.23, 4.79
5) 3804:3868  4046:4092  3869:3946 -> 0.02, 4.93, 5.29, 5.04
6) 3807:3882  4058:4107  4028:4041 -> -0.09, 4.96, 4.94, 4.94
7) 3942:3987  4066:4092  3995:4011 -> -0.12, 4.75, 5.21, 4.9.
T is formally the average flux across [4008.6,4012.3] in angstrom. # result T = 5.48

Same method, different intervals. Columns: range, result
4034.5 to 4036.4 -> 5.62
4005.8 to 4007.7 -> 5.68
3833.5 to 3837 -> 3.23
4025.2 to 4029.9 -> 5.28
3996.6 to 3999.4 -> 5.28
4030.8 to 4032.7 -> 5.2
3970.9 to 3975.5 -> 4.31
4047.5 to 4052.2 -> 5.37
